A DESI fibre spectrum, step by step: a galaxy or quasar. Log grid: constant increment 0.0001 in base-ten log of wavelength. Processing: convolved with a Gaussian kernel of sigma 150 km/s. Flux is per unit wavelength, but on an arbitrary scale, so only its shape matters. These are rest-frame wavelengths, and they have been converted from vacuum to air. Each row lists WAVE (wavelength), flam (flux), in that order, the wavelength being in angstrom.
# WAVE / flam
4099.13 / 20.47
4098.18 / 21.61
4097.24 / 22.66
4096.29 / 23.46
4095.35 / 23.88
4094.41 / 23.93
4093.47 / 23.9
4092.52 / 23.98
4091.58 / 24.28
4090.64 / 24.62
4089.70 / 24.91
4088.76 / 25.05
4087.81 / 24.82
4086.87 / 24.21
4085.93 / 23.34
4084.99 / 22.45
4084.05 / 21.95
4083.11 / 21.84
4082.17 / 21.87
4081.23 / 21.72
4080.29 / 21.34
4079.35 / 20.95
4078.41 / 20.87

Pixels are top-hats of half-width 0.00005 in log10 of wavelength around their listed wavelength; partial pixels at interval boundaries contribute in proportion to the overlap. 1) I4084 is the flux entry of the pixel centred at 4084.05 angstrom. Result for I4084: 21.95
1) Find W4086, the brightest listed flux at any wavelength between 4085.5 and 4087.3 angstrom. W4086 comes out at 24.21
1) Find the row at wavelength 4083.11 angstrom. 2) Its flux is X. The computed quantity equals 21.84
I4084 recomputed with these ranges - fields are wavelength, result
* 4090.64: 24.62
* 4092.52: 23.98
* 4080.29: 21.34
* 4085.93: 23.34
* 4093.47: 23.9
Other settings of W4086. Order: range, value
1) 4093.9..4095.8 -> 23.93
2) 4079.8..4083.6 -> 21.87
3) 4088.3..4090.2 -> 25.05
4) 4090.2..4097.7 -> 24.62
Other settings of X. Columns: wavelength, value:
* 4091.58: 24.28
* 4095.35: 23.88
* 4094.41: 23.93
